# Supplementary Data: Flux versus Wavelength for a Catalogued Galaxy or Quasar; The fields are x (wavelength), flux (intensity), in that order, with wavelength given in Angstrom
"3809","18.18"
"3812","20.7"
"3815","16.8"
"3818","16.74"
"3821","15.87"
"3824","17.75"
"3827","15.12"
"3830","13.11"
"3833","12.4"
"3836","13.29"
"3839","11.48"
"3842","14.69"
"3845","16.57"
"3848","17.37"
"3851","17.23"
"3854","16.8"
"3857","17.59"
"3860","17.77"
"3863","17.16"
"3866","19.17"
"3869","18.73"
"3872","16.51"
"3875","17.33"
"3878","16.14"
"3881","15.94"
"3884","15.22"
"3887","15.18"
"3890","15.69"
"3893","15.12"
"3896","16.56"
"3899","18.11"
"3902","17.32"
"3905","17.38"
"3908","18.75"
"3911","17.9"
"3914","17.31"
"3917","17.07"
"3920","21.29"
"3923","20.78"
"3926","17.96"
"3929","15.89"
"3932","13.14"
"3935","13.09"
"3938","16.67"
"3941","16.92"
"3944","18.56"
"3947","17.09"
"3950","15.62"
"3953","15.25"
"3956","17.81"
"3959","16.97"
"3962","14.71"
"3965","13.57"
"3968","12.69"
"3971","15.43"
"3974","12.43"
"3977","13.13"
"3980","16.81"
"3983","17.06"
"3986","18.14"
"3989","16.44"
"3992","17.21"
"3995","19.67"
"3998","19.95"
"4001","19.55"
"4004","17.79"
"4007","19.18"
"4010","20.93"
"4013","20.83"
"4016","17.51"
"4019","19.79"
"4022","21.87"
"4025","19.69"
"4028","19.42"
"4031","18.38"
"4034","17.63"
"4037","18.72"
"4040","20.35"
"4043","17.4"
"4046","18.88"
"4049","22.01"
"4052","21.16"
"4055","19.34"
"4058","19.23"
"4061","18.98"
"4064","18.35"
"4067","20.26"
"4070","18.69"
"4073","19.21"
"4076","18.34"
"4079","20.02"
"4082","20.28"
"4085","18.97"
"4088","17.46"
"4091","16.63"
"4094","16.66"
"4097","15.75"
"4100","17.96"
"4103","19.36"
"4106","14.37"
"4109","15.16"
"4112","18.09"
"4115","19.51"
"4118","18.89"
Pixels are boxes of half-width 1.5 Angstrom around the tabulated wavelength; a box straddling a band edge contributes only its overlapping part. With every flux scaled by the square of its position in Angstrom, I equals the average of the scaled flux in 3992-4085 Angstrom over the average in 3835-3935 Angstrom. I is 1.25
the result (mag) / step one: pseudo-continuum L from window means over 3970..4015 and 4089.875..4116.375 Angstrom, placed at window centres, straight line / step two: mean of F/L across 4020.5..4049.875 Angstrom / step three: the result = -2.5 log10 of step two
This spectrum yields -0.12 mag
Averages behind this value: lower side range 17.7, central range 19.4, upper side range 17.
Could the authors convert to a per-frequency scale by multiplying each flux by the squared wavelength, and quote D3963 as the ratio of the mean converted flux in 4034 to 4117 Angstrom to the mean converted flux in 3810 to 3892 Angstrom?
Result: 1.3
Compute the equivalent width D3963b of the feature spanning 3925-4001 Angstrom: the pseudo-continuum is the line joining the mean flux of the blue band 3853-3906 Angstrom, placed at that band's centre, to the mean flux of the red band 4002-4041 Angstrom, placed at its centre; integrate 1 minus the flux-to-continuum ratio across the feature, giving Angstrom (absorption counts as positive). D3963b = 9.1 Angstrom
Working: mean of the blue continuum 16.9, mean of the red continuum 19.4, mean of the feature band 16.1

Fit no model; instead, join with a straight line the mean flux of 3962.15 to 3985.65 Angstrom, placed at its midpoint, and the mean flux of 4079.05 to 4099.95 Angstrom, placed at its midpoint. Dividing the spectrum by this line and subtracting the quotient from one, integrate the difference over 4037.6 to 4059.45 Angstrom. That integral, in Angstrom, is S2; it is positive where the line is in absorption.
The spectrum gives -4.0 Angstrom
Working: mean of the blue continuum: 14.6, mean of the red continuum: 17.8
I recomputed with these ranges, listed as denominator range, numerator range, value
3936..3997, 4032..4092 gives 1.24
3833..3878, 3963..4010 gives 1.09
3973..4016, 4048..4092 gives 1.12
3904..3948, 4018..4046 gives 1.17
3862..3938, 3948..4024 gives 1.06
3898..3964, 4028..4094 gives 1.19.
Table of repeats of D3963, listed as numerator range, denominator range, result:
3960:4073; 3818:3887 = 1.23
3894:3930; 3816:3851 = 1.25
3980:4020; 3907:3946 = 1.12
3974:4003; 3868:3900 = 1.12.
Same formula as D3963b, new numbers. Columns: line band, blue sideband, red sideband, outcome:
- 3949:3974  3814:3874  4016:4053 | 4.28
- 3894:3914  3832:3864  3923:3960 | -1.79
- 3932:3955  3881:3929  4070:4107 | 1.94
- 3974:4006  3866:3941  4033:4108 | 0.82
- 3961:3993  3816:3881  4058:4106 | 3.96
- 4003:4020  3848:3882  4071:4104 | -1.37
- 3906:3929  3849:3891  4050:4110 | -1.69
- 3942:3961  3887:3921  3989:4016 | 1.43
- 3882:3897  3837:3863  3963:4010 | 0.74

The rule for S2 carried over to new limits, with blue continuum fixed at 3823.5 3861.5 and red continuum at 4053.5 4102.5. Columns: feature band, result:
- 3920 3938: -0.1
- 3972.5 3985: 1.6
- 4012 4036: -2.1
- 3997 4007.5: -0.9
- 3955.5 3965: 0.6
